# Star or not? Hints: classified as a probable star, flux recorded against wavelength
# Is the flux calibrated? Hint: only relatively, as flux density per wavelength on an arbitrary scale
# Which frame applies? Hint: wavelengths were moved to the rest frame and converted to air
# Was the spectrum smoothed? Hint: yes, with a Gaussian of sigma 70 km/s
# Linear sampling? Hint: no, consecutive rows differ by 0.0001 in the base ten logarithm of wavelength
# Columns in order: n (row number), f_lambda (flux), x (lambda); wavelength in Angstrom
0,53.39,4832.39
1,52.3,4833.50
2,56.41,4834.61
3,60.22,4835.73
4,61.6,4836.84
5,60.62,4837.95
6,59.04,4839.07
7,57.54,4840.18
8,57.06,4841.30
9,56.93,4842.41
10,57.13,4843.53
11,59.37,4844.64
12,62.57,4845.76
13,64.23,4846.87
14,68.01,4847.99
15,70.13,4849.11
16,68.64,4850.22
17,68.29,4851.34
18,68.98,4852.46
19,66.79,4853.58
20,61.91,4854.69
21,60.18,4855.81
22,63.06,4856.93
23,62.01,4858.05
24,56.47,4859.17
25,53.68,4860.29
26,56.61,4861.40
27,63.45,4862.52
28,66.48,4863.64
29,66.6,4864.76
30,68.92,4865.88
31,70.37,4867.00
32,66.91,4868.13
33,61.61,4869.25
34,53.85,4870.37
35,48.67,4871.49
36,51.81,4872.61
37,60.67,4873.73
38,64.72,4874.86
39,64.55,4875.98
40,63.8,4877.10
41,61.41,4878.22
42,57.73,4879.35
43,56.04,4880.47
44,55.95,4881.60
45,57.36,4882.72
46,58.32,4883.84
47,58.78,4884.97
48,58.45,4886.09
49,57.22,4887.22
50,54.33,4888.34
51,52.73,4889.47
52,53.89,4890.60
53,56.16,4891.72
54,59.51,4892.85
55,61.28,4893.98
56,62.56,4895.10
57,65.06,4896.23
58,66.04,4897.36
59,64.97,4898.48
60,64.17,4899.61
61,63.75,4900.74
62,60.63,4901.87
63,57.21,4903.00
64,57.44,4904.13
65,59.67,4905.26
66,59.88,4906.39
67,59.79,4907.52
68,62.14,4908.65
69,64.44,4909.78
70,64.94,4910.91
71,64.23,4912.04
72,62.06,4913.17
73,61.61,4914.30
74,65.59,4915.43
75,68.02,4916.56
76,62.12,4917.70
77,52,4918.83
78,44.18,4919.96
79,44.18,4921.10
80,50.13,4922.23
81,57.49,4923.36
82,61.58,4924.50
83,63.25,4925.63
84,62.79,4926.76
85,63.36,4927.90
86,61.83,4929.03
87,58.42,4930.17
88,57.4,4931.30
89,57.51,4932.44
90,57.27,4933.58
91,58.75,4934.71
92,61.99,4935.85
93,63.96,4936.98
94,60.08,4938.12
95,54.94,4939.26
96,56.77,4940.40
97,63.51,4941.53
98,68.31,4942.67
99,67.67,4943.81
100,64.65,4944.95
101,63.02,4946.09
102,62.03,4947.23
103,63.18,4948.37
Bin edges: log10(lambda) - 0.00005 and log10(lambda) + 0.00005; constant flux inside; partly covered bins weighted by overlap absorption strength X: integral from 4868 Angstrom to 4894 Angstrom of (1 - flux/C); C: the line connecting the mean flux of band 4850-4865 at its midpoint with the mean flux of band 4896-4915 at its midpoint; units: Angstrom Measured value 1.92 Angstrom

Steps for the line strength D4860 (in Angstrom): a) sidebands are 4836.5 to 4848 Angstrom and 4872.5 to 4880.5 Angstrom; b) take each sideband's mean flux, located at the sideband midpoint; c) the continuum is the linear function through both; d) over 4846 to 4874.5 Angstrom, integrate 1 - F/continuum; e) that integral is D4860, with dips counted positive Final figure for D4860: -1.1 Angstrom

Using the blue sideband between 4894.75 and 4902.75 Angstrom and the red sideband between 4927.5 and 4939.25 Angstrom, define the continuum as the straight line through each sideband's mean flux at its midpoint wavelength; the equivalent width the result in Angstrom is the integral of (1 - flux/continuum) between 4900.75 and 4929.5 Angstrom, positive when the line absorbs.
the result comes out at 1.0 Angstrom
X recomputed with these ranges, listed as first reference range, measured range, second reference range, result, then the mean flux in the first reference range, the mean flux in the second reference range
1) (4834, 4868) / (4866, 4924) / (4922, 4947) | 2.0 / 62.5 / 60.8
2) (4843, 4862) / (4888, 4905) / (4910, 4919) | 0.8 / 62.9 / 63.1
